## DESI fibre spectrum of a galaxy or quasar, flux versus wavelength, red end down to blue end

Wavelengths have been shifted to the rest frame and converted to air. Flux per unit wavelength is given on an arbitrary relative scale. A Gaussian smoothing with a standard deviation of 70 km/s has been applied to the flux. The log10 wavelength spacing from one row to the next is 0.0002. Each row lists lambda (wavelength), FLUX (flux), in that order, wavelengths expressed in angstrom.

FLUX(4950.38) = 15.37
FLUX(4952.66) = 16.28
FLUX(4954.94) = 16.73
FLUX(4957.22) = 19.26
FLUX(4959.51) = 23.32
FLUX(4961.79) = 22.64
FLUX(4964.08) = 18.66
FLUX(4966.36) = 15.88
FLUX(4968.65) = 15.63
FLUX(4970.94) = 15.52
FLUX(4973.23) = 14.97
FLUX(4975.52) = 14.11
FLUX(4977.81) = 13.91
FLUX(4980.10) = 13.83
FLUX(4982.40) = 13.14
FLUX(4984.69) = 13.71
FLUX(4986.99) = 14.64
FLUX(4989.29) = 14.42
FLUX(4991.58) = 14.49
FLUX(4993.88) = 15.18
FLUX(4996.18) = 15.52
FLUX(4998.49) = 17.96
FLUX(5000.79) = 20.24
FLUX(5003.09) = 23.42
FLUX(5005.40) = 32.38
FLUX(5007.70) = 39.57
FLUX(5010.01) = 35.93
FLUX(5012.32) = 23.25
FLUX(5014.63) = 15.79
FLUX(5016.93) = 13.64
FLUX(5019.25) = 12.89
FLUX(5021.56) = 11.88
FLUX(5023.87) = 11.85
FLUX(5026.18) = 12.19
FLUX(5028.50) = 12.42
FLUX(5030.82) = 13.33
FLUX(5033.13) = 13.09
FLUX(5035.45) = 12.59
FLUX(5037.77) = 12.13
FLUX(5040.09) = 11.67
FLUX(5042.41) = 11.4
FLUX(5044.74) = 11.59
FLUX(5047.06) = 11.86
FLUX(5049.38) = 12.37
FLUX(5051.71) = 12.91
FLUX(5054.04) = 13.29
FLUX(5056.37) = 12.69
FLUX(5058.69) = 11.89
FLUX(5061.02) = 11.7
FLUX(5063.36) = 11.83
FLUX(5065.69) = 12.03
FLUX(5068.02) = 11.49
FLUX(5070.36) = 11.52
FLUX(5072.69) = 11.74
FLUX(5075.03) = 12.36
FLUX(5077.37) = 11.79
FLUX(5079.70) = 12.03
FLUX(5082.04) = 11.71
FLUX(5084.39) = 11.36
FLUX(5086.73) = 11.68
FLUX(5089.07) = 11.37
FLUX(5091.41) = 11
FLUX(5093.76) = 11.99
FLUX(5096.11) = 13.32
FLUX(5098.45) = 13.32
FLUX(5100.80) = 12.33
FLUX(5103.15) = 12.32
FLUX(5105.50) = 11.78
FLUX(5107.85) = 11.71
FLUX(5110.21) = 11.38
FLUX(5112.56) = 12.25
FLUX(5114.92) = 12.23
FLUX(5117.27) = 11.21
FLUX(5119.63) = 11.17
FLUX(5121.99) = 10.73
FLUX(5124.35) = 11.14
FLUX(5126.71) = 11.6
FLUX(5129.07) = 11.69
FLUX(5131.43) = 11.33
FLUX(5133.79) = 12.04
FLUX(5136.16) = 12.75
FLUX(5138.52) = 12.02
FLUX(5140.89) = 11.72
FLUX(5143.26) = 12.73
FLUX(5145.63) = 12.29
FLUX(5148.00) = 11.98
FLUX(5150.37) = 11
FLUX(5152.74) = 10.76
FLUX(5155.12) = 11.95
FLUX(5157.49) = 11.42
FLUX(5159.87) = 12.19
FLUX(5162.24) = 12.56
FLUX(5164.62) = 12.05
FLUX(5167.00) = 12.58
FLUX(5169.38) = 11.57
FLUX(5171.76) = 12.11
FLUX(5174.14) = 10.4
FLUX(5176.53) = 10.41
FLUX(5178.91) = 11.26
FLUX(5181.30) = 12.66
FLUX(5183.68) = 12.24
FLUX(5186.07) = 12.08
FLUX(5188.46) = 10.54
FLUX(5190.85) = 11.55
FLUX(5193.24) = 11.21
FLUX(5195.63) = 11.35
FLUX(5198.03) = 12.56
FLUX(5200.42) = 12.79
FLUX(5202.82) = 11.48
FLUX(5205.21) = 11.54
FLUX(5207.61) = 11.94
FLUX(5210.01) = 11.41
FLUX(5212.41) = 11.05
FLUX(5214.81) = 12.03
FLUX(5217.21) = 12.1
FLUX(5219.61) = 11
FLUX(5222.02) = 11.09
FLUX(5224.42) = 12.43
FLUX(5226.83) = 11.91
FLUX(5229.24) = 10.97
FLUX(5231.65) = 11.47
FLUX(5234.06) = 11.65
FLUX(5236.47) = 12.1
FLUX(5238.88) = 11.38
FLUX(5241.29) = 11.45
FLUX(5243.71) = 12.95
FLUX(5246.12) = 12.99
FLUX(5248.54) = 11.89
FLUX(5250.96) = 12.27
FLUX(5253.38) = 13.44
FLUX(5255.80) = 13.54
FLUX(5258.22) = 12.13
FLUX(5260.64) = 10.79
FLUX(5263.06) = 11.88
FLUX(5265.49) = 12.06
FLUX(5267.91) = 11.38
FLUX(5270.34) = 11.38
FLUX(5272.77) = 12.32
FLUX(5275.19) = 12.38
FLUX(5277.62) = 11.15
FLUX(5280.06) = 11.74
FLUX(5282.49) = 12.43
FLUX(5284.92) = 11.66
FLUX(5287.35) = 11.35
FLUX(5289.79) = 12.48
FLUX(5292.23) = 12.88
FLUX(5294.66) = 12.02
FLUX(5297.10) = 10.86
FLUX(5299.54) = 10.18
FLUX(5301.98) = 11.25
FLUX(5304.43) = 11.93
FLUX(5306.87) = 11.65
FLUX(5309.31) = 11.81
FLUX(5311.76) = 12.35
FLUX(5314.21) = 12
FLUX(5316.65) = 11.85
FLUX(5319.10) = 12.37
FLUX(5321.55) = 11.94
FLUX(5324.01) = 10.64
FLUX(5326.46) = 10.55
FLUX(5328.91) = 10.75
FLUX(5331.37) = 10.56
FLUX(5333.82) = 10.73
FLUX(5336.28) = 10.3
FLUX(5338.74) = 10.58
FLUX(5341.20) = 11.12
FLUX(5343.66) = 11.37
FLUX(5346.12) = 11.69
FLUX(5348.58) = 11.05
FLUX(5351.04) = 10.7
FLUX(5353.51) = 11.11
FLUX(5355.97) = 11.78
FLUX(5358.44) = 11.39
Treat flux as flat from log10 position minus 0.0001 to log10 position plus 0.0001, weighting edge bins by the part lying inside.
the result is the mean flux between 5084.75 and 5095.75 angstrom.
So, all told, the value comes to 11.6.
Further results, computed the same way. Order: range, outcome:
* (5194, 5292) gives 11.9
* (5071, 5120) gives 11.9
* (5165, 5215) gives 11.7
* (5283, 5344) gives 11.4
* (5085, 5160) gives 11.8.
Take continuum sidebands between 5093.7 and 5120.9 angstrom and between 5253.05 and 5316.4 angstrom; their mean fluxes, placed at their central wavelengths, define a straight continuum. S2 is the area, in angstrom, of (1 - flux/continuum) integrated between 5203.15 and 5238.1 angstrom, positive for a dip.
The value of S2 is 1.0 angstrom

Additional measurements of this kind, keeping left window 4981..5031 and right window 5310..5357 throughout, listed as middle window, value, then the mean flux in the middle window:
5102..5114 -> 3.1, 11.9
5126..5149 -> 5.0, 12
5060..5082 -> 6.5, 11.8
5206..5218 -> 1.8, 11.7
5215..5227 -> 1.7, 11.7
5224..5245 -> 2.4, 11.8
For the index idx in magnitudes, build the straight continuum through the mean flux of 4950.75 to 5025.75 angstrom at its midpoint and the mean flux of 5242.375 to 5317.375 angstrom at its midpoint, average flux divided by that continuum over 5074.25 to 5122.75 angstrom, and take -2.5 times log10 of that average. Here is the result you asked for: 0.31 mag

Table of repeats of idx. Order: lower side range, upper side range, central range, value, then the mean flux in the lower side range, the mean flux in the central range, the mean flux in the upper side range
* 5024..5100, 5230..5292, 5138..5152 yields 0.014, 12.1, 11.9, 12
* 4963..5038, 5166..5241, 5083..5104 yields 0.201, 17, 12.1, 11.6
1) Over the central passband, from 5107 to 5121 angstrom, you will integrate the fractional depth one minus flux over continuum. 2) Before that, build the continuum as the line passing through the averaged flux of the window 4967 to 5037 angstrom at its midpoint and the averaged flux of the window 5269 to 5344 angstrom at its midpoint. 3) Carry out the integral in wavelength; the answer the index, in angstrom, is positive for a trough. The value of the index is 3.1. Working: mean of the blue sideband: 17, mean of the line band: 11.6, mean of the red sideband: 11.5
